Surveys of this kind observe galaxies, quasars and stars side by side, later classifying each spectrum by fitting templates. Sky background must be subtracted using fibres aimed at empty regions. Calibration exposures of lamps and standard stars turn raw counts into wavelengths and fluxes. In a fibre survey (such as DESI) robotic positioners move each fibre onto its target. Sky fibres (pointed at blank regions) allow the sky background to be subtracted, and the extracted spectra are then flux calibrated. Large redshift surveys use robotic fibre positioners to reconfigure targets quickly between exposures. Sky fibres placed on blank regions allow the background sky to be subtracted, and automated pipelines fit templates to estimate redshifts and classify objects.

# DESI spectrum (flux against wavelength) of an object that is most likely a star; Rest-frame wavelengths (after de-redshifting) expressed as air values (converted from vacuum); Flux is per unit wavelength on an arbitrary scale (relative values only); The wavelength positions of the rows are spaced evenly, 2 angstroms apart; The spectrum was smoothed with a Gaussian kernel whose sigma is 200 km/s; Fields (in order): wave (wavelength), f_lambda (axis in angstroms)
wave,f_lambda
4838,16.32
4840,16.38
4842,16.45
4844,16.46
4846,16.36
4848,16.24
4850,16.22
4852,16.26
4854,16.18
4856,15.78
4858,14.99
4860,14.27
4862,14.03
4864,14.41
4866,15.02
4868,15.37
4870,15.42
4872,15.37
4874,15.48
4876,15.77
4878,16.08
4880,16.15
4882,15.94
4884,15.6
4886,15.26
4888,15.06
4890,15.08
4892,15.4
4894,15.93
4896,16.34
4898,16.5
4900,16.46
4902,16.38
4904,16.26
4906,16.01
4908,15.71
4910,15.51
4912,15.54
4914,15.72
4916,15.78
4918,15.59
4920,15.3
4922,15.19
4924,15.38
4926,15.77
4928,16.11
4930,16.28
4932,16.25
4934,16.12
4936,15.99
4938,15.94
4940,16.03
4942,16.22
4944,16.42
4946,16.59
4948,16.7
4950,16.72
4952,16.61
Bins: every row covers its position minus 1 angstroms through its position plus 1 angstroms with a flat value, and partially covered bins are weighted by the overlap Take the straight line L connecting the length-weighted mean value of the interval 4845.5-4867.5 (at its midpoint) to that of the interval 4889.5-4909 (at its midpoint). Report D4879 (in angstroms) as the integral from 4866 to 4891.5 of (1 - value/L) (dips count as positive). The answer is 0.3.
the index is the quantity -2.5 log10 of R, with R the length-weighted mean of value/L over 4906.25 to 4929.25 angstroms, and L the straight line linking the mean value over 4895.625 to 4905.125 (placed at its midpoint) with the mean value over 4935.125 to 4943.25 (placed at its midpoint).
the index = 0.04 mag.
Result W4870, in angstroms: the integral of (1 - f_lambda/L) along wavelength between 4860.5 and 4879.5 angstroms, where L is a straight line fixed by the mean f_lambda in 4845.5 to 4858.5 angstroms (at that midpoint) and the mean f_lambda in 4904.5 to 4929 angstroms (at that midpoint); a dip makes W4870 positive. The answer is 0.8 angstroms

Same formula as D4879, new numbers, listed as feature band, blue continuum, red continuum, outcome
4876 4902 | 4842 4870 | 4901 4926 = -0.3 angstroms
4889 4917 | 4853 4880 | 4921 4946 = -0.4 angstroms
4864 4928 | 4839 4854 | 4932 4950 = 2.5 angstroms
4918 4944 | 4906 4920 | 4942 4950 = 0.4 angstroms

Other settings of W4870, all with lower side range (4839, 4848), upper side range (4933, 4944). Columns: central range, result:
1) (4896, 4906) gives -0.1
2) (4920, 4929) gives 0.3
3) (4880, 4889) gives 0.4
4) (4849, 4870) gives 1.4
